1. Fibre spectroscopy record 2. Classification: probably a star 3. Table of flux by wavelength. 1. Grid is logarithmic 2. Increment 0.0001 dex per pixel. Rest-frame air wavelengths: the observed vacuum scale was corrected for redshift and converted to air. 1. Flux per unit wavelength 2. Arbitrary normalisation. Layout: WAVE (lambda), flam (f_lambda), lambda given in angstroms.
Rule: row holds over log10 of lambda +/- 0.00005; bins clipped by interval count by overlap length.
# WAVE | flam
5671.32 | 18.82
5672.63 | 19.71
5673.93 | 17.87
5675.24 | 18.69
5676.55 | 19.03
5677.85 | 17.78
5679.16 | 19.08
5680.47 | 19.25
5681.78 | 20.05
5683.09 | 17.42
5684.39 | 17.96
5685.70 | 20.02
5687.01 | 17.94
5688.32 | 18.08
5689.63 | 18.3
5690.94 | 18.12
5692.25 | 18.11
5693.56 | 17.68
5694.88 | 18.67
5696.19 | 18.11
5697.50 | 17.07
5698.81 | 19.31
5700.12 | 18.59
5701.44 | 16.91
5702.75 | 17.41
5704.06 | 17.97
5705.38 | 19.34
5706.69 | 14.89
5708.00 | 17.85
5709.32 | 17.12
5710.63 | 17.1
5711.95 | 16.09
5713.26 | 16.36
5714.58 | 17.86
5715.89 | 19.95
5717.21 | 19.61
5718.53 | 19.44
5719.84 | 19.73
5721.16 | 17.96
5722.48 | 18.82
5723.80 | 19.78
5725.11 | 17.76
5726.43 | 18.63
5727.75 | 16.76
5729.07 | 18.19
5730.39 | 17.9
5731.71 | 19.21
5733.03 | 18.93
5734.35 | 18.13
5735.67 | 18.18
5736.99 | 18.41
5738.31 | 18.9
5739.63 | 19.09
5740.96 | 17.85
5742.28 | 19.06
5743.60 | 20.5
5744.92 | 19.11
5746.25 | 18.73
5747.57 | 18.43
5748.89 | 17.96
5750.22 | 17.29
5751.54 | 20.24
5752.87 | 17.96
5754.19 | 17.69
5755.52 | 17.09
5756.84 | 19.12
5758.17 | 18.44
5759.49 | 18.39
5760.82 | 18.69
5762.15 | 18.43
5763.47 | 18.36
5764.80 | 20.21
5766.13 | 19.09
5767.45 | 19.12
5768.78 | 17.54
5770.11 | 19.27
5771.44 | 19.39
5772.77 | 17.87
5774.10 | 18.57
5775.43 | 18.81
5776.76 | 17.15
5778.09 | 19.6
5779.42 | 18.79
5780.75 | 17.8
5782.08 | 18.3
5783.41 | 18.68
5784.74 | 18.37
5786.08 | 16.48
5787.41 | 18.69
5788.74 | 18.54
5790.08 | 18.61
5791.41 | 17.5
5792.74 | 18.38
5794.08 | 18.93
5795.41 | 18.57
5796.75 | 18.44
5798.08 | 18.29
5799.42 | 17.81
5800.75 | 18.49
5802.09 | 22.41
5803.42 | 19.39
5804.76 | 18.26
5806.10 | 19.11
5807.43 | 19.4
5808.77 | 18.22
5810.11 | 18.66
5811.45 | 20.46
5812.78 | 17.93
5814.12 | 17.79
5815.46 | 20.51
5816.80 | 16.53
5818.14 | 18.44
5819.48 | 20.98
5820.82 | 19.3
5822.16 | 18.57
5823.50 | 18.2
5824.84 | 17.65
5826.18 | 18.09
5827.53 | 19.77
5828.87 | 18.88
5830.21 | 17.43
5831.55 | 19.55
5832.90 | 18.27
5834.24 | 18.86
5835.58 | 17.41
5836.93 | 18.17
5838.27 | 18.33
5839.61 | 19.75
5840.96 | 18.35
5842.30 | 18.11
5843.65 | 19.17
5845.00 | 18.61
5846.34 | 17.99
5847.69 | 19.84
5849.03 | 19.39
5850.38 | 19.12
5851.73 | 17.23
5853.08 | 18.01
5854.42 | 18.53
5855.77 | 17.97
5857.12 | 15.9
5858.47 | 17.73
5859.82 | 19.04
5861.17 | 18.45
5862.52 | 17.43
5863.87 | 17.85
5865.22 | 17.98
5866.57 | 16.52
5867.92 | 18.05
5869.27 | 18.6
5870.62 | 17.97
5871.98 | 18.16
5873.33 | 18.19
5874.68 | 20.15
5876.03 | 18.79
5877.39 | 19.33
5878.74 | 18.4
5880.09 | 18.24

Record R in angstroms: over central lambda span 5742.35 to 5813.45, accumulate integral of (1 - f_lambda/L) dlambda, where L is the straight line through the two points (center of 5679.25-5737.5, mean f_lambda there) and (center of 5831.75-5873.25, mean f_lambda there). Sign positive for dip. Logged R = -1.6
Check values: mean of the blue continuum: 18.2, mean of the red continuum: 18.2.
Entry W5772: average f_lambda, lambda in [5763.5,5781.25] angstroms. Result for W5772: 18.7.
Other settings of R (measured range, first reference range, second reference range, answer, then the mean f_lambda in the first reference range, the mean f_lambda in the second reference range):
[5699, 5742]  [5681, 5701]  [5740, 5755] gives 0.7 angstroms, 18.3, 18.6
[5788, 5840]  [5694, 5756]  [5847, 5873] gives -1.6 angstroms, 18.3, 18.1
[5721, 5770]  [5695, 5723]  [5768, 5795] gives -1.0 angstroms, 18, 18.4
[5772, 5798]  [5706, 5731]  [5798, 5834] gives 0.3 angstroms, 18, 18.8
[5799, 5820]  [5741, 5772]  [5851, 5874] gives -0.9 angstroms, 18.7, 17.9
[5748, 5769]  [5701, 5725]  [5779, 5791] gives -0.4 angstroms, 18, 18.2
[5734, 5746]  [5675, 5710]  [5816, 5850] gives -0.3 angstroms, 18.2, 18.6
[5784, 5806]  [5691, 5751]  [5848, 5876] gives -0.5 angstroms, 18.2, 18.2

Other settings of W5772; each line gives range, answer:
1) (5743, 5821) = 18.7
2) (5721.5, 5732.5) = 18.4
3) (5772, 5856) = 18.6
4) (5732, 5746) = 18.8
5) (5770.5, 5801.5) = 18.4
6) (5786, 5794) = 18.2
